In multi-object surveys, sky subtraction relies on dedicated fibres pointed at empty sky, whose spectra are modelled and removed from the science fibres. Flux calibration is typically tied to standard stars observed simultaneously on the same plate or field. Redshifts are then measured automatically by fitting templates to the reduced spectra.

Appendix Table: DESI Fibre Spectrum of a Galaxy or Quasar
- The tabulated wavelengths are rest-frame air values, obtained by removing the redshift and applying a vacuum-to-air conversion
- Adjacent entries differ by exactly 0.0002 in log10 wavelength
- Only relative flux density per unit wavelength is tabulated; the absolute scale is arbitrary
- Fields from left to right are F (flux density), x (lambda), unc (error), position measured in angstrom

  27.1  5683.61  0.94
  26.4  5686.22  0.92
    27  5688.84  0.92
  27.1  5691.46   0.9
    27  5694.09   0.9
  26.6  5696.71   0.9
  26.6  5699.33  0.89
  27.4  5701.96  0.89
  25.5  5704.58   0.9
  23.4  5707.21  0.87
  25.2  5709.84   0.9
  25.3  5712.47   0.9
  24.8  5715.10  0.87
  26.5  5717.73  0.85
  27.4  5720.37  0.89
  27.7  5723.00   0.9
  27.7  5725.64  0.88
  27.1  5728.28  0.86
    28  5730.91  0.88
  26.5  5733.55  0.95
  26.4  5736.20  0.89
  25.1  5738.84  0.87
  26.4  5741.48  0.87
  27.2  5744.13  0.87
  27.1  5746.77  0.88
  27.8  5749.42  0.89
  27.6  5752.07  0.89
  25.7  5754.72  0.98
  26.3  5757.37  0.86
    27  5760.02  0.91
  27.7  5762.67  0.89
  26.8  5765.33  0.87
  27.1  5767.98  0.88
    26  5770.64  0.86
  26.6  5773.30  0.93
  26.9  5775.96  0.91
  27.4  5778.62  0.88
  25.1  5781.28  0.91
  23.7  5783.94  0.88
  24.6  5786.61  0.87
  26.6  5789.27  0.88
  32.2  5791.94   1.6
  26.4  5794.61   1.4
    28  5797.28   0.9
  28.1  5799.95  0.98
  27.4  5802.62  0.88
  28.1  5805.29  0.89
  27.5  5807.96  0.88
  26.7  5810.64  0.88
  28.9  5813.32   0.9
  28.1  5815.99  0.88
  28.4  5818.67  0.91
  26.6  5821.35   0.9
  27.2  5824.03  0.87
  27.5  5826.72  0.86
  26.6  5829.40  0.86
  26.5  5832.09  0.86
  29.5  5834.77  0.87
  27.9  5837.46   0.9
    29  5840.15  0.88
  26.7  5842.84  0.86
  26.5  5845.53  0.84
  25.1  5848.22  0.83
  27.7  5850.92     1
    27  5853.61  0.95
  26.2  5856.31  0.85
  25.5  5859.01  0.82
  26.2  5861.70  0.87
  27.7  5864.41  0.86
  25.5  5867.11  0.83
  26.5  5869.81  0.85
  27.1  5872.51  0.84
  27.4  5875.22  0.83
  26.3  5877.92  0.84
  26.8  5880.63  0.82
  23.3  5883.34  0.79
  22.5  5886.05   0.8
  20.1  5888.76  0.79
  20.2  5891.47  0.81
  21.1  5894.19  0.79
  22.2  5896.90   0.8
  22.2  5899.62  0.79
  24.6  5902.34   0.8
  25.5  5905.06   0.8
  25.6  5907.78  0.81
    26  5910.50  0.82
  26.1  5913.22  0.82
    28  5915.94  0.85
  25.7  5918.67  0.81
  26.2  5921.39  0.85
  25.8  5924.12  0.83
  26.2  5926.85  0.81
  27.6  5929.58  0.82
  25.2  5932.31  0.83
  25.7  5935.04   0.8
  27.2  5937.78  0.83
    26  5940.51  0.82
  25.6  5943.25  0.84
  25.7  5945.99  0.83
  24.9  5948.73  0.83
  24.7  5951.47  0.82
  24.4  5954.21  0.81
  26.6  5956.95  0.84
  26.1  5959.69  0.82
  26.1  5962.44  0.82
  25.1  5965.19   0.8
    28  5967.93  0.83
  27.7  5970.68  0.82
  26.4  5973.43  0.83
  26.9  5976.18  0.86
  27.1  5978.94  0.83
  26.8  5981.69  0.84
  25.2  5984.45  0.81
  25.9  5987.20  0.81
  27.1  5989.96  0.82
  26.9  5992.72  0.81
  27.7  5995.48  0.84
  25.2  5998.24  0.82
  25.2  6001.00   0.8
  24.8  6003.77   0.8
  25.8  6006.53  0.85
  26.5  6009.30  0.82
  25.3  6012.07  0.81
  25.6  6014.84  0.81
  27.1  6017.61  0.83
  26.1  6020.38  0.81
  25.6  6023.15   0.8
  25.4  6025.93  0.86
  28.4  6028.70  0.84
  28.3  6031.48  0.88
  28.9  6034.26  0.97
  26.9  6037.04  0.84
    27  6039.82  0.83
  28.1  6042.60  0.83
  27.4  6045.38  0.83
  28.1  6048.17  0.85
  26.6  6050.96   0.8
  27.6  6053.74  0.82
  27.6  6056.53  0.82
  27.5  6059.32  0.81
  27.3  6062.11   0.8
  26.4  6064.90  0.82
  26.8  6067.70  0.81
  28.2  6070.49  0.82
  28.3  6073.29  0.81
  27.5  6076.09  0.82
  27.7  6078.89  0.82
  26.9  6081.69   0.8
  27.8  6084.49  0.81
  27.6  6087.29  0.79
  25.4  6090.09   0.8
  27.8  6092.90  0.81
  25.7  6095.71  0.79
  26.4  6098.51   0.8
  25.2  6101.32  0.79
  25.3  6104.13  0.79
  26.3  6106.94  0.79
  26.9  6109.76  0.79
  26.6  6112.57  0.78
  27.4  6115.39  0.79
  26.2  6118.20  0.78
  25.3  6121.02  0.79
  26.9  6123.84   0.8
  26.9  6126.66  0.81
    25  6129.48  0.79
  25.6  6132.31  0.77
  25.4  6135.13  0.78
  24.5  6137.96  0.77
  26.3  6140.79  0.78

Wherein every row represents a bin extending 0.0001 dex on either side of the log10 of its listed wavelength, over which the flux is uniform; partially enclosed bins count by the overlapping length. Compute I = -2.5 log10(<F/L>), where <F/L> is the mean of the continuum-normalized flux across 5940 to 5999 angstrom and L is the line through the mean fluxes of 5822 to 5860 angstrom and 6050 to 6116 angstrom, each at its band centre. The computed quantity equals 0.03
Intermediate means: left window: 27.1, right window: 26.9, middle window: 26.2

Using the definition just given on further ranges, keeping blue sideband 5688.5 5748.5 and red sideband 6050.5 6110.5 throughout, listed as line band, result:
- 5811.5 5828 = -0.05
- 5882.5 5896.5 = 0.24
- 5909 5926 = 0.02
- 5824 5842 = -0.04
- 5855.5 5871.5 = 0.02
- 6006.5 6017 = 0.04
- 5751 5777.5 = -0.01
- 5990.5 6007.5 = 0.03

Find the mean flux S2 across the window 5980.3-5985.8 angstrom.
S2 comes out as 26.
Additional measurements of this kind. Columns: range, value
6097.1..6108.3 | 25.8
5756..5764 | 27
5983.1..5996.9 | 26.6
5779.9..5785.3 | 24.4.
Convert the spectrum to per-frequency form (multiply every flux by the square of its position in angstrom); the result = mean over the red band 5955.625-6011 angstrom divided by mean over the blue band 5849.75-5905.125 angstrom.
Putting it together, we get 1.10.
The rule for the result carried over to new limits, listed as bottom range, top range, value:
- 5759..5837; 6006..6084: 1.08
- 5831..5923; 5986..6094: 1.11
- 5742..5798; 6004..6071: 1.10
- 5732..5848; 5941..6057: 1.05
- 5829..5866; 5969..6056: 1.05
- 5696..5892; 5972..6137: 1.10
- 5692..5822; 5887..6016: 1.02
